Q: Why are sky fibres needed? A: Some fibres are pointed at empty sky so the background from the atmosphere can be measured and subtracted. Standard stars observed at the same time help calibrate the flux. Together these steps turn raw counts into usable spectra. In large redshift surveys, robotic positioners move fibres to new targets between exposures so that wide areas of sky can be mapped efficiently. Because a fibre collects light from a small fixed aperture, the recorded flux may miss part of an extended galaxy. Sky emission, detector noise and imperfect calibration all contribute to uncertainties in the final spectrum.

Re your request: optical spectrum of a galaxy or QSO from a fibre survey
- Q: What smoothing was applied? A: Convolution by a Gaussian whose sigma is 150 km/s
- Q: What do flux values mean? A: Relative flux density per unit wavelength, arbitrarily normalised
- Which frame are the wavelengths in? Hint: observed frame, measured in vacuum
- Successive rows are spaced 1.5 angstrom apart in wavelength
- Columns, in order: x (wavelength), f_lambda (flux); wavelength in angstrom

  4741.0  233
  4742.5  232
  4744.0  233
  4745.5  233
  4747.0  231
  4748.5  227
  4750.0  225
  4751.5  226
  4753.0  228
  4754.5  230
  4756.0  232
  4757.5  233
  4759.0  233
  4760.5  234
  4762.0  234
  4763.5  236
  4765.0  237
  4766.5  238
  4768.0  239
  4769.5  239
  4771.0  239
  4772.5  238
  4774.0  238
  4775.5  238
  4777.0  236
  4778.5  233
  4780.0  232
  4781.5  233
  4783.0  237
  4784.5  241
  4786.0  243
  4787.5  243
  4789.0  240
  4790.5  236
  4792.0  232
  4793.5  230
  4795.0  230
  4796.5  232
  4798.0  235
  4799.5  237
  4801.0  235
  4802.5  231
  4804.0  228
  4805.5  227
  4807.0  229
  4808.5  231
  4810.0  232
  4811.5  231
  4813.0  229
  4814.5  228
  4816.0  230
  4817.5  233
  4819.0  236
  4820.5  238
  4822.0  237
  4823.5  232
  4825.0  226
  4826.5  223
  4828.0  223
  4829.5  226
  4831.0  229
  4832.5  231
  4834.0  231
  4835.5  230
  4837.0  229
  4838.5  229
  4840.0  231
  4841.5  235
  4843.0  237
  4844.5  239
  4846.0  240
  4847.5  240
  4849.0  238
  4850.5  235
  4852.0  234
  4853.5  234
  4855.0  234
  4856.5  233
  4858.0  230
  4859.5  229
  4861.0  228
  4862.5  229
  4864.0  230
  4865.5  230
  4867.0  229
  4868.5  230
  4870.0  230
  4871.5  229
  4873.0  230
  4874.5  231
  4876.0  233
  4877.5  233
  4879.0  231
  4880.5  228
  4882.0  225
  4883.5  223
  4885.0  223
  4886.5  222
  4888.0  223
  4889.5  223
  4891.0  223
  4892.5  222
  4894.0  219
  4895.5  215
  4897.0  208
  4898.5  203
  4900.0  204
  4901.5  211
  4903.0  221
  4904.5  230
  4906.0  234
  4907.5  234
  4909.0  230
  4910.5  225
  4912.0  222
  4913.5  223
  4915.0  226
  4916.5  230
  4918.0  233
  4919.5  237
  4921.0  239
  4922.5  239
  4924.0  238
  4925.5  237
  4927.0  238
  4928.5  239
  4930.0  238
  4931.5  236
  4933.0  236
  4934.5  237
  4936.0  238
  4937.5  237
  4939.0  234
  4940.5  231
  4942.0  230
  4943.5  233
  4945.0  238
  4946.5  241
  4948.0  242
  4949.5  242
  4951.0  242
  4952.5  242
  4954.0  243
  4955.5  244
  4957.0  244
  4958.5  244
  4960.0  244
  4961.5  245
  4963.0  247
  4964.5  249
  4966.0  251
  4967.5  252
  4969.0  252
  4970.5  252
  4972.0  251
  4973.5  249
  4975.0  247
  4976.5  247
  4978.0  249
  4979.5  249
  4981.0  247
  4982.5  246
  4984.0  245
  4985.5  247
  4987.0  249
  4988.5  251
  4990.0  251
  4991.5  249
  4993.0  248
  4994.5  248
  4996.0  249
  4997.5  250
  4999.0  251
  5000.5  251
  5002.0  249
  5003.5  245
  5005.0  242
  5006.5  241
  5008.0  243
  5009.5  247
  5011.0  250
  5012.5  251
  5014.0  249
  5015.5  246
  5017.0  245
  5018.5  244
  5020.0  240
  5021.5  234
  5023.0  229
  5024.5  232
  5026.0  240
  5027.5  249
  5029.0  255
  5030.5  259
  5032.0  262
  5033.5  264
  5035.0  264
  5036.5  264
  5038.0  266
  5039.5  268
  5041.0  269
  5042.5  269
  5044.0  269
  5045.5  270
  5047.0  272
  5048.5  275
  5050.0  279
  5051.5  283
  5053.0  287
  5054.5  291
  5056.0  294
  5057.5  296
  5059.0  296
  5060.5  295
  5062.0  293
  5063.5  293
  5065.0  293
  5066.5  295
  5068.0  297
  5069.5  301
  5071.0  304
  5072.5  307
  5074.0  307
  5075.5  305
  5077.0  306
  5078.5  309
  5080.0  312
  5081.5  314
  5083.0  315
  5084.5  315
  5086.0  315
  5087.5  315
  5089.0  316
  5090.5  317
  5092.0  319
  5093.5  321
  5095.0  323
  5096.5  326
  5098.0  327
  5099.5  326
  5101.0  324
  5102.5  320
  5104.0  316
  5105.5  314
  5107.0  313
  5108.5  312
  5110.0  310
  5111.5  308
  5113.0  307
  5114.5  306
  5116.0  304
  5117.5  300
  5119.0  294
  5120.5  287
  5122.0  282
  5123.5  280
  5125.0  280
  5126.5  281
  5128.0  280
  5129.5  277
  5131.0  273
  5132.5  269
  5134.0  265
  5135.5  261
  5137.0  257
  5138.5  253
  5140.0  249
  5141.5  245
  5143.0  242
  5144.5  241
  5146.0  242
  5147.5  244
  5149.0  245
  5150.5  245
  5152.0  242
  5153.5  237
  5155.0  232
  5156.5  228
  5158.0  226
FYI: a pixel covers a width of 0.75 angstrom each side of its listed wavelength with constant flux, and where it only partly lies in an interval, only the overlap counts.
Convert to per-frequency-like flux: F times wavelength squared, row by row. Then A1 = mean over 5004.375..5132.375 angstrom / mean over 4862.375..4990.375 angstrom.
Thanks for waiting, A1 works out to 1.29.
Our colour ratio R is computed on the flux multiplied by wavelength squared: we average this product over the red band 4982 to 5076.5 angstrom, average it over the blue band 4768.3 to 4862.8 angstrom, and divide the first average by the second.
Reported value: 1.2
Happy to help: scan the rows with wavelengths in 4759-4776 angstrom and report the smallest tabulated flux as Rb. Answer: 233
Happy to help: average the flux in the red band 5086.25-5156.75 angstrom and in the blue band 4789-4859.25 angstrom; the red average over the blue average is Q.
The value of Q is 1.2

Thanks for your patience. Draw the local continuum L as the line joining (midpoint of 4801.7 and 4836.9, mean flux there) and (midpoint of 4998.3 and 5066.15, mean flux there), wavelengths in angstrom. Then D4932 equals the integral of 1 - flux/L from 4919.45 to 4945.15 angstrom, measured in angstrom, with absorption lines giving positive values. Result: 1.1 angstrom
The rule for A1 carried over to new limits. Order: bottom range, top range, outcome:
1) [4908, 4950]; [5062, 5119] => 1.41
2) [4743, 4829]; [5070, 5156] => 1.42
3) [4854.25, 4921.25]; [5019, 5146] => 1.37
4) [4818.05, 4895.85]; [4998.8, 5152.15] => 1.33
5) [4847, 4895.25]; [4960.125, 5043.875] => 1.15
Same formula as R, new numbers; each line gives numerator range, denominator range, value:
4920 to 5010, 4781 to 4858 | 1.11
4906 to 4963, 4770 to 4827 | 1.07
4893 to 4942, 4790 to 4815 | 1.04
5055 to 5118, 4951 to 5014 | 1.30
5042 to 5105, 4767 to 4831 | 1.45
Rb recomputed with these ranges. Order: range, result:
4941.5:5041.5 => 229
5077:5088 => 306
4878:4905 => 203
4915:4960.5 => 226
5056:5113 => 293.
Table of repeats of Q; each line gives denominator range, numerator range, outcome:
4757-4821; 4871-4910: 0.95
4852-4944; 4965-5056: 1.11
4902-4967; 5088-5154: 1.21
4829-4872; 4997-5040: 1.07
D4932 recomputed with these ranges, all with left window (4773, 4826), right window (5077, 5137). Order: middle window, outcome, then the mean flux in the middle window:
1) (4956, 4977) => 1.79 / 248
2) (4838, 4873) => 1.92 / 233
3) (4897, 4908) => 1.65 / 218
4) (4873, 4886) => 1.20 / 228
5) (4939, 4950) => 1.23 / 236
